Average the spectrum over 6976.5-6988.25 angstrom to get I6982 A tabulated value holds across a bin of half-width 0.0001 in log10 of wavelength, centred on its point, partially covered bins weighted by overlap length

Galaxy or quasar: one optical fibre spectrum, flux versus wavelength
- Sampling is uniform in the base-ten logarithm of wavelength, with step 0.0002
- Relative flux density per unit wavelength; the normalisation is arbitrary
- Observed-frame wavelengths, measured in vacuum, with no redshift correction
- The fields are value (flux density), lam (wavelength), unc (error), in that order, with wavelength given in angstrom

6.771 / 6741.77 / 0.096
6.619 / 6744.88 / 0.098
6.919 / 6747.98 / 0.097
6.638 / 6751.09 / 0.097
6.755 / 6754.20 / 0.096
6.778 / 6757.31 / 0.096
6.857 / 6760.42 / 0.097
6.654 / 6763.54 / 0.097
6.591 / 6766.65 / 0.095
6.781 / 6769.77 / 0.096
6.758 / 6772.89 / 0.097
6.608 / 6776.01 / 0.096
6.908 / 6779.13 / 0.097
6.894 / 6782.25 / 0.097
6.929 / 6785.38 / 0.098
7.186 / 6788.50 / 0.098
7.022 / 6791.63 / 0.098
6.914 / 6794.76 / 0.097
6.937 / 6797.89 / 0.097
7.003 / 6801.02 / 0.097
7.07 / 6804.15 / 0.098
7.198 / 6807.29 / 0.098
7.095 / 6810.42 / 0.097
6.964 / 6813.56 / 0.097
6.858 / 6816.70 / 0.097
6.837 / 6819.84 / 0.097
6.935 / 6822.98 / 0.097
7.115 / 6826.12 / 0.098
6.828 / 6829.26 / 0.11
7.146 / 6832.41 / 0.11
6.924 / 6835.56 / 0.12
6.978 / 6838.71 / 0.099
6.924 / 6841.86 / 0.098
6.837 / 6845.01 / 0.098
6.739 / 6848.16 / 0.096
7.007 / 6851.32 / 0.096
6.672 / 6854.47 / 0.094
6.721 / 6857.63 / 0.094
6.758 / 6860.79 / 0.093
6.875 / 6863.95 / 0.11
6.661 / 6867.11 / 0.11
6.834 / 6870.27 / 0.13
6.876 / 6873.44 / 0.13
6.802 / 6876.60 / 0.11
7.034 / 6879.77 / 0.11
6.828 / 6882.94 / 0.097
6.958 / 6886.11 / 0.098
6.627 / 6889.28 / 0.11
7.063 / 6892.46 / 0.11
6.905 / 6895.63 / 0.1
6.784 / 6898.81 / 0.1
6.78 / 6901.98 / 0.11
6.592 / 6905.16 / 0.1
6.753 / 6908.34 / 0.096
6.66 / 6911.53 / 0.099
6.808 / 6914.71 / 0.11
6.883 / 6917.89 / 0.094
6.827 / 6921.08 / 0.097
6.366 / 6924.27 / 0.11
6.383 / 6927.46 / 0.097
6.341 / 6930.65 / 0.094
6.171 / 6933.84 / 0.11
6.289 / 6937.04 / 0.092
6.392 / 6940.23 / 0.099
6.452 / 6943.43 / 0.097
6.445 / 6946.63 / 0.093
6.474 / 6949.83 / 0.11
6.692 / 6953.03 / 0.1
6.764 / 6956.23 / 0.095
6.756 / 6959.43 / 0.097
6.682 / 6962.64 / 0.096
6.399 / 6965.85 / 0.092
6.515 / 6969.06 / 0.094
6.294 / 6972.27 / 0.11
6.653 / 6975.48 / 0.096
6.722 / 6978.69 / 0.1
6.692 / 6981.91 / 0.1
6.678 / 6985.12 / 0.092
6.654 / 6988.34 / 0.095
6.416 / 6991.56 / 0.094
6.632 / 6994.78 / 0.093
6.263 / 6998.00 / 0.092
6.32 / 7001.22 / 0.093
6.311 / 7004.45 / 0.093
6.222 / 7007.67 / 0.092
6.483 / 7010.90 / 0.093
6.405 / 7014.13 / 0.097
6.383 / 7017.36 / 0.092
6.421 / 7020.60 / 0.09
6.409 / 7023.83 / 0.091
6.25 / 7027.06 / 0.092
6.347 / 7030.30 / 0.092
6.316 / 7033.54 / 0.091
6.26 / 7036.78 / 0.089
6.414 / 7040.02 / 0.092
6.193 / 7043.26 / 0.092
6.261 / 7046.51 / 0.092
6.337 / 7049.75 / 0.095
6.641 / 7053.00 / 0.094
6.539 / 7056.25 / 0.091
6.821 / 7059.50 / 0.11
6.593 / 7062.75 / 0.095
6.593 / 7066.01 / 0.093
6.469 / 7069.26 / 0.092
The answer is 6.69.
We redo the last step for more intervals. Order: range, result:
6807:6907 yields 6.88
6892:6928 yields 6.73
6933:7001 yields 6.53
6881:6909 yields 6.82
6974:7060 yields 6.44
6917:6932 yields 6.55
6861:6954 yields 6.67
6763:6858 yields 6.91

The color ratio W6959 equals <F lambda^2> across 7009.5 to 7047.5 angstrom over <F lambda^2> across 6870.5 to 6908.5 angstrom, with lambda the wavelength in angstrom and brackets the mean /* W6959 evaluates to 1.0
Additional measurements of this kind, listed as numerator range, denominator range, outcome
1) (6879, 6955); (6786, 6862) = 0.98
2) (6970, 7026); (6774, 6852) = 0.98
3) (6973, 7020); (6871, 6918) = 0.98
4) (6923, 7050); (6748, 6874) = 0.98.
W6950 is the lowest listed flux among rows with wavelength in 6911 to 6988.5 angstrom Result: 6.171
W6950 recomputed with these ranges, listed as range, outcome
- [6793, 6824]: 6.837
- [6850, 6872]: 6.661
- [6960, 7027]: 6.222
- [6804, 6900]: 6.627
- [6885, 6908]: 6.592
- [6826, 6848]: 6.828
